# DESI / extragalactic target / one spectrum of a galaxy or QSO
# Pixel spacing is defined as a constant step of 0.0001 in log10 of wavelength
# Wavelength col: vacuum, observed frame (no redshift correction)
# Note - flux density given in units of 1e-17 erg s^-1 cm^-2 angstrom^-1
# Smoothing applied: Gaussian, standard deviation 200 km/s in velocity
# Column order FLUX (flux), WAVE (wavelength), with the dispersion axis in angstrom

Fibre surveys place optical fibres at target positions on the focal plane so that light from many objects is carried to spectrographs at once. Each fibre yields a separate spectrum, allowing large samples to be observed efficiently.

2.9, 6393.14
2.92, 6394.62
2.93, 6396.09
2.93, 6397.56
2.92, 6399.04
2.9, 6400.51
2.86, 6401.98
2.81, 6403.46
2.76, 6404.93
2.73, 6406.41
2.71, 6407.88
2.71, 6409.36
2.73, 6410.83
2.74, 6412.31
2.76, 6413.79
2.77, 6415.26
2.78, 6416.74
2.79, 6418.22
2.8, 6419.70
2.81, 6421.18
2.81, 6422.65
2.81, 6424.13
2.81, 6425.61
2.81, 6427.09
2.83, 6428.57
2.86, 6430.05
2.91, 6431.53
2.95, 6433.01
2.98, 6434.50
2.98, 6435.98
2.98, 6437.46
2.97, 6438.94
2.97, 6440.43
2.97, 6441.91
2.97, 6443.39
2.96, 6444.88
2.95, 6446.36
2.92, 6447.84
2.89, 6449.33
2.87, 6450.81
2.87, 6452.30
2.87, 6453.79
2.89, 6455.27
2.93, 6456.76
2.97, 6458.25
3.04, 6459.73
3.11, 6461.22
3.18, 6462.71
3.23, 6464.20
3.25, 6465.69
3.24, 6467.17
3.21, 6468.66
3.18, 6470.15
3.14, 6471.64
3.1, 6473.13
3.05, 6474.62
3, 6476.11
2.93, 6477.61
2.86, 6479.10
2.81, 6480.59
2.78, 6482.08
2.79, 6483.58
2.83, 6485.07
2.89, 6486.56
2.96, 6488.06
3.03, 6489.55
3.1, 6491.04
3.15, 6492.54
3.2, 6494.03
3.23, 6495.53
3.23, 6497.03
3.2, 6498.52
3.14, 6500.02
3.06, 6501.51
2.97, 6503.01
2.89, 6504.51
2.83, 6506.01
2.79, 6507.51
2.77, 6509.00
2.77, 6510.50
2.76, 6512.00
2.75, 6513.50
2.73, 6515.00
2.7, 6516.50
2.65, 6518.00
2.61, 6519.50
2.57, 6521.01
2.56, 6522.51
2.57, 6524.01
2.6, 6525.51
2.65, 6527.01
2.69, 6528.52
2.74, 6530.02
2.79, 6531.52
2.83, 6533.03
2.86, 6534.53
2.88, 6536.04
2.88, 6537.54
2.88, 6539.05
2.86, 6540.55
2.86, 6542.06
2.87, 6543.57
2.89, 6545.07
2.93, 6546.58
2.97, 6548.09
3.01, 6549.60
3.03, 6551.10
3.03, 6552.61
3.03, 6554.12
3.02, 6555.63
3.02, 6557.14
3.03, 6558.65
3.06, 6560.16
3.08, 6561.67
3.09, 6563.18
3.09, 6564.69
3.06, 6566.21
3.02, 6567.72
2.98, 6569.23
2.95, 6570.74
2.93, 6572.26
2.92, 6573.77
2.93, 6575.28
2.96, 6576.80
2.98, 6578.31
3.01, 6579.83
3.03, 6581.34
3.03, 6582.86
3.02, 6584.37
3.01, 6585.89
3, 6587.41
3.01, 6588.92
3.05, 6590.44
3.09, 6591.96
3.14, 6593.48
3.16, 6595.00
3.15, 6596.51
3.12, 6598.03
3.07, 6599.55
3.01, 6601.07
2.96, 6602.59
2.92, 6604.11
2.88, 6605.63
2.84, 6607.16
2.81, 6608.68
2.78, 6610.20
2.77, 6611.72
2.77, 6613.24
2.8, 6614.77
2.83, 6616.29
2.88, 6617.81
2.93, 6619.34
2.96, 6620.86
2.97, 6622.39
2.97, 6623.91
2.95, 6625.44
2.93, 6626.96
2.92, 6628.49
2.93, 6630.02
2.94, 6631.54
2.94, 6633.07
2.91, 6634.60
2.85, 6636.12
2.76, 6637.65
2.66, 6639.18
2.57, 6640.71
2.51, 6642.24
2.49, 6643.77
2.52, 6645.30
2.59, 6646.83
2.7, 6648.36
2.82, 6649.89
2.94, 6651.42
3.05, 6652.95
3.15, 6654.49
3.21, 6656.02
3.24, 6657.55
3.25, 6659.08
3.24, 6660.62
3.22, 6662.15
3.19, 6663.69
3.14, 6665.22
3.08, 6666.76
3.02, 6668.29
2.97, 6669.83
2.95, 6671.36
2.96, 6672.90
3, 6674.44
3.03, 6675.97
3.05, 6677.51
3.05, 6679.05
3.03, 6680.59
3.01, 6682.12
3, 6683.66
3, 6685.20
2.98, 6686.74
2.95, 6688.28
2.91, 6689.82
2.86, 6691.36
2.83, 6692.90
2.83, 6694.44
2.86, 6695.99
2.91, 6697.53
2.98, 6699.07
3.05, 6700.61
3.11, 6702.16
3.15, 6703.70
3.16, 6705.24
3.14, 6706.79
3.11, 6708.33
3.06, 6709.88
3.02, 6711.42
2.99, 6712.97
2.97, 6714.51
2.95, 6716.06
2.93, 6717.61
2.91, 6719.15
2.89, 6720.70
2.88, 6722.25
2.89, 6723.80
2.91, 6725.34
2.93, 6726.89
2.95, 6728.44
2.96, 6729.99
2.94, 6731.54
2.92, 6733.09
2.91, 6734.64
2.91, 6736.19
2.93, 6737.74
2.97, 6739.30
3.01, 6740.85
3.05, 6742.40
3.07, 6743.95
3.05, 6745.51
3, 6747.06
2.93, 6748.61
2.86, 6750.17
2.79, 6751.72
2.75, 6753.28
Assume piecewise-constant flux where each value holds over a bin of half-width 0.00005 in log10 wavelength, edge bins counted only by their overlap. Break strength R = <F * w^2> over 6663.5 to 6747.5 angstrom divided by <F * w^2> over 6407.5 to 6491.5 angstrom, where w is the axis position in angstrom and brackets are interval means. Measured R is 1.1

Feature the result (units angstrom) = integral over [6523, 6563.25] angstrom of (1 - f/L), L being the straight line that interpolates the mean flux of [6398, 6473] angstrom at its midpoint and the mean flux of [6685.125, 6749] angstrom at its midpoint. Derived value 0.69 angstrom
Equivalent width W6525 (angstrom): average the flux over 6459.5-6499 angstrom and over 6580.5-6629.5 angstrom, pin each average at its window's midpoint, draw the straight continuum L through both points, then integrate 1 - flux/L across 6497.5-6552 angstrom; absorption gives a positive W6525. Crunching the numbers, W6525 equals 3.65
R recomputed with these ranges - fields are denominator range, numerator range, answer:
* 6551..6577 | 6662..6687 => 1.04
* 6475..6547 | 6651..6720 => 1.12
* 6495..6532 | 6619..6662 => 1.07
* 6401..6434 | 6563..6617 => 1.12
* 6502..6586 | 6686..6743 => 1.08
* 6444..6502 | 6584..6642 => 1.01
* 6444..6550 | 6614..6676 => 1.05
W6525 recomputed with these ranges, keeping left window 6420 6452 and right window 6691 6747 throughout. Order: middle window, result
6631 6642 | 0.6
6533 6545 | 0.2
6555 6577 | -0.6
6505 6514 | 0.4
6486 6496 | -0.6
